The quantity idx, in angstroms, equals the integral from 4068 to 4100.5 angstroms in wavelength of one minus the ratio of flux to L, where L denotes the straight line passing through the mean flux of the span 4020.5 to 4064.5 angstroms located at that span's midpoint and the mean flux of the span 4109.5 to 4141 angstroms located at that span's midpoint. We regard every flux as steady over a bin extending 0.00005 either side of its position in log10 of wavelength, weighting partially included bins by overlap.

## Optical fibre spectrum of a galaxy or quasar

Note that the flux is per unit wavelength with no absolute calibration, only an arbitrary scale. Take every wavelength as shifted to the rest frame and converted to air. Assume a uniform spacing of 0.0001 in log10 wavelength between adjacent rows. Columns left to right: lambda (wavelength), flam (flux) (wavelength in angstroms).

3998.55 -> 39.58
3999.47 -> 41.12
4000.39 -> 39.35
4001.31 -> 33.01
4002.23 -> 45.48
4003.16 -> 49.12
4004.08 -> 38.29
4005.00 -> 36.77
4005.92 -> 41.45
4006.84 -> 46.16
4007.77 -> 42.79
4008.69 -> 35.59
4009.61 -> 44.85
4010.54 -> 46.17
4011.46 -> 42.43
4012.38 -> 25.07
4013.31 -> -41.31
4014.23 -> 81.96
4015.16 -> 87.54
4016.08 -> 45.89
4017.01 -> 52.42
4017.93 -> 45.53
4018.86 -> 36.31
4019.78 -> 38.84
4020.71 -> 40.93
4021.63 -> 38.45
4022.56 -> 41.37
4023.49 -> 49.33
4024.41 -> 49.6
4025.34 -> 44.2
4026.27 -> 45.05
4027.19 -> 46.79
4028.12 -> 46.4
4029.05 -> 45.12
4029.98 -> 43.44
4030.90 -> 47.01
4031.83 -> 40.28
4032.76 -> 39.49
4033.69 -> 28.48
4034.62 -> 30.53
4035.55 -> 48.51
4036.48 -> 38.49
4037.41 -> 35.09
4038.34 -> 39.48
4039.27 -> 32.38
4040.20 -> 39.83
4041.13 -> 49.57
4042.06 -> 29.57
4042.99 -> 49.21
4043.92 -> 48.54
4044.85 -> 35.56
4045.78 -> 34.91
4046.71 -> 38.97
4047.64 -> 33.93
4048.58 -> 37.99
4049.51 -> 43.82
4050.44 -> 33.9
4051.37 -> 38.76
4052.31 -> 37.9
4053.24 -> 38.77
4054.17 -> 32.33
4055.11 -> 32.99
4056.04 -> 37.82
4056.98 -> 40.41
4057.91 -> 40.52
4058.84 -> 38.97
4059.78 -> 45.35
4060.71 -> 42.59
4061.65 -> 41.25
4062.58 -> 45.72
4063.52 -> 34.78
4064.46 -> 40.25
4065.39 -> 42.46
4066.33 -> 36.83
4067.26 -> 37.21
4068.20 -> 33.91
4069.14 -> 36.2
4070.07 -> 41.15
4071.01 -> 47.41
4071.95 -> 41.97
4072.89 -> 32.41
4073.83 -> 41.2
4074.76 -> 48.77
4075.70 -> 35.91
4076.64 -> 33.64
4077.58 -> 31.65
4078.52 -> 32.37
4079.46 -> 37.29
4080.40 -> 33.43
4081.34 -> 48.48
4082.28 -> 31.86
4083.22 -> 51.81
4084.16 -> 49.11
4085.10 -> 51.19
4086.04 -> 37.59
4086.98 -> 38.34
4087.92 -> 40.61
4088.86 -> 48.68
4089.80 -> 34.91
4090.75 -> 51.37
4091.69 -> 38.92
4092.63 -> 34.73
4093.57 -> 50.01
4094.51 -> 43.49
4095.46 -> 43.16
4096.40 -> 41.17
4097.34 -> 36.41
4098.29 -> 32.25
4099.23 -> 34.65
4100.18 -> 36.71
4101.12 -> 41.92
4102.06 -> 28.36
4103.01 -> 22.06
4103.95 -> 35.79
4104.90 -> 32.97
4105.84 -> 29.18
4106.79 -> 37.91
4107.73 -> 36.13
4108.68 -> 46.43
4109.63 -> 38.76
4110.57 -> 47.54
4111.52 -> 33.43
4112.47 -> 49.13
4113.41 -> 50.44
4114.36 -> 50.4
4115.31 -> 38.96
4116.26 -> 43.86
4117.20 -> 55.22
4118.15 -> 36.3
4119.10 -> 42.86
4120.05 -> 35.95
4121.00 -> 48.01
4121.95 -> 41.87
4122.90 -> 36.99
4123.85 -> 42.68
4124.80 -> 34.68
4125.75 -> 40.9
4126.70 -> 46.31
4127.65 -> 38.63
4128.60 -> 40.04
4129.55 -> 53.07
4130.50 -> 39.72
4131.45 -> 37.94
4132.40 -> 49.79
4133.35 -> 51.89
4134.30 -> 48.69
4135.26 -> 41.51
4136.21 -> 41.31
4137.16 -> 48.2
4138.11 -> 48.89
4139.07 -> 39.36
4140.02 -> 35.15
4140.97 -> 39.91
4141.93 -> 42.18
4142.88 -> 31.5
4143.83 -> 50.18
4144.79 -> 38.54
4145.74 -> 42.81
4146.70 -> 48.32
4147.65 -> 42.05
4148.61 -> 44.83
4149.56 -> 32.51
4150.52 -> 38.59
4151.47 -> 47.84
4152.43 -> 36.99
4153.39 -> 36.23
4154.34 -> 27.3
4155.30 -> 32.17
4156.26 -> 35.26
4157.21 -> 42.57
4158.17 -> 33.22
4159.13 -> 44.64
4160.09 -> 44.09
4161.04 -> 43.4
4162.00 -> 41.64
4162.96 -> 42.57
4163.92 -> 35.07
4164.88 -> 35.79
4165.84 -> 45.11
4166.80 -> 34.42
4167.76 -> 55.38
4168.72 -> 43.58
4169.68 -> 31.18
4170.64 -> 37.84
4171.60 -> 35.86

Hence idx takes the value 1.3 angstroms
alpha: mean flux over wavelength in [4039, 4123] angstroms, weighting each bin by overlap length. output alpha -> 39.8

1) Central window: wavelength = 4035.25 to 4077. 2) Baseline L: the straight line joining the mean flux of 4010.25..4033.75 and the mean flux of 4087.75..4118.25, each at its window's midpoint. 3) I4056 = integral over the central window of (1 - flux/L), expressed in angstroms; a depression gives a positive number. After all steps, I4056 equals 2.4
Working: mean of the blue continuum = 42.8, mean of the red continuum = 40.1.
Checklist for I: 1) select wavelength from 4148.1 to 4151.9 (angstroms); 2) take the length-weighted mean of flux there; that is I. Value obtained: 40.9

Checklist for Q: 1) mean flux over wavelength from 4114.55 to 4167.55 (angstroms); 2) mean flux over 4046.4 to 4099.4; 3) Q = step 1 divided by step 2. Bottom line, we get 1.04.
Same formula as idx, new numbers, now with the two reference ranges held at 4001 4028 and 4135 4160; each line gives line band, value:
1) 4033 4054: 1.8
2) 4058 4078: 1.0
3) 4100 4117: 0.7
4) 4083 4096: -0.8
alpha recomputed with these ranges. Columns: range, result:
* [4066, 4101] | 39.9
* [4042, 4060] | 38.6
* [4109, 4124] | 43.3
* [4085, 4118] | 40.2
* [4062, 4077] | 39.4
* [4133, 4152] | 42.6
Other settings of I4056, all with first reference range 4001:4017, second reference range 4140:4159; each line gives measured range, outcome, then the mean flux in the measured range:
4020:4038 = -0.3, 42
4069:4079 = 0.5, 38.5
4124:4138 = -1.6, 43.9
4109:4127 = -1.4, 42.8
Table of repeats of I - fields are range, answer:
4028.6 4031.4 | 45.2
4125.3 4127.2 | 43.6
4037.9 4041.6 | 40.3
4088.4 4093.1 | 41.7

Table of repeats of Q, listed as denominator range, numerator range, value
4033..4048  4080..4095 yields 1.12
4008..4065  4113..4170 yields 1.03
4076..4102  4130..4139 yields 1.13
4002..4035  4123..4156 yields 0.98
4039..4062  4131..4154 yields 1.08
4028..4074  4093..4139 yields 1.05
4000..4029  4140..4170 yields 0.94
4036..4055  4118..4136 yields 1.11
